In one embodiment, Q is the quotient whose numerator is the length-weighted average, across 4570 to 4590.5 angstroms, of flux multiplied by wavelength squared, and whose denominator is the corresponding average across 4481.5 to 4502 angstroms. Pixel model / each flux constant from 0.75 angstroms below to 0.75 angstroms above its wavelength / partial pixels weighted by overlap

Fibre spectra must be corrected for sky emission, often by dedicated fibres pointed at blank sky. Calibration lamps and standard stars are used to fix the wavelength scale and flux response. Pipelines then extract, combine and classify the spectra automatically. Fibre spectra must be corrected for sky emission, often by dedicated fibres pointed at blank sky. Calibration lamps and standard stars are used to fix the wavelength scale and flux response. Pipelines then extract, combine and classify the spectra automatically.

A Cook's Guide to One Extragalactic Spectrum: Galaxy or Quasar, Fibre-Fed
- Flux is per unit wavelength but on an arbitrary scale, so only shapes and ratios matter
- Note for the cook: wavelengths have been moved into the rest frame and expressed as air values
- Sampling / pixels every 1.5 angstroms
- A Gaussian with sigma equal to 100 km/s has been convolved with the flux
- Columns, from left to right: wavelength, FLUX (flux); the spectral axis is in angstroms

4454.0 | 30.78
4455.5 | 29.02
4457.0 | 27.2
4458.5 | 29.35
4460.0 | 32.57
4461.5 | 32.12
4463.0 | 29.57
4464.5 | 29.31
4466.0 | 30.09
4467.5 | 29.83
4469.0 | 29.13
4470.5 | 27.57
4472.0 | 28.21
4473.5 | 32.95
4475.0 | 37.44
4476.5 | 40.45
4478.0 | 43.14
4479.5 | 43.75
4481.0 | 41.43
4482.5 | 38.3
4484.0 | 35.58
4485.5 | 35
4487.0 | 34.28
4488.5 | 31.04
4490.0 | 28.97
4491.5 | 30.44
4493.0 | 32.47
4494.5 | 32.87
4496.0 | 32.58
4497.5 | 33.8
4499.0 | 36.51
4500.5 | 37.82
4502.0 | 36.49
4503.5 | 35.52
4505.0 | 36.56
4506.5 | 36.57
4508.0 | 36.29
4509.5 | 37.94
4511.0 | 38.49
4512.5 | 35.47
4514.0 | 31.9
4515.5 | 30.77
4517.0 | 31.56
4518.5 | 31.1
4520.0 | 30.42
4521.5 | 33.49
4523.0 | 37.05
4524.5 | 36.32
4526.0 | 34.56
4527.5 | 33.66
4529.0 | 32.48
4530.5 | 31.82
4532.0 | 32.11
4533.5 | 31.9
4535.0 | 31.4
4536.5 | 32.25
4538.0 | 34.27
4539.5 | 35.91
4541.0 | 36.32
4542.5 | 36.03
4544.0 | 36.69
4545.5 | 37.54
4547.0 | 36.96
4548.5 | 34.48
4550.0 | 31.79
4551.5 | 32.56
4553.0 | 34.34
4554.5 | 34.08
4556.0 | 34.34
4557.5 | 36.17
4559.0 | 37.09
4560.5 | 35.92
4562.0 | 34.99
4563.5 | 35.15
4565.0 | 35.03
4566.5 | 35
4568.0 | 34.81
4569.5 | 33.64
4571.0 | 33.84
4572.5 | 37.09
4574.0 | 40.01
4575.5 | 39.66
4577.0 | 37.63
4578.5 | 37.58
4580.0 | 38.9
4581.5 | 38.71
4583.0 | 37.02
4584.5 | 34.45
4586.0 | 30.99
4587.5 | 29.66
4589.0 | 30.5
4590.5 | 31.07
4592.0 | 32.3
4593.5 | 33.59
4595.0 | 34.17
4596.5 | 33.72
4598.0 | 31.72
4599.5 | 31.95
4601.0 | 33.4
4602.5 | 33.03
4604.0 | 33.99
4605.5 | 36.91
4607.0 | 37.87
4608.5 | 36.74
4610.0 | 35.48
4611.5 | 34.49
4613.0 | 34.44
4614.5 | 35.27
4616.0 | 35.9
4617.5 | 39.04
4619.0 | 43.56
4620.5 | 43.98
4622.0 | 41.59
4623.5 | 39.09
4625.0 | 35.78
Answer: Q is 1.09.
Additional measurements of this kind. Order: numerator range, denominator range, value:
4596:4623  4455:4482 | 1.17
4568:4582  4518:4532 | 1.14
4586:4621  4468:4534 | 1.06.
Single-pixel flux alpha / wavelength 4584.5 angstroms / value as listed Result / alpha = 34.45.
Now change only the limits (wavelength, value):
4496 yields 32.58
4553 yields 34.34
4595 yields 34.17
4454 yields 30.78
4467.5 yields 29.83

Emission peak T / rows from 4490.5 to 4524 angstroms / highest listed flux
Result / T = 38.49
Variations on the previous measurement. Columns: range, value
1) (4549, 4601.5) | 40.01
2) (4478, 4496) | 43.75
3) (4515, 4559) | 37.54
